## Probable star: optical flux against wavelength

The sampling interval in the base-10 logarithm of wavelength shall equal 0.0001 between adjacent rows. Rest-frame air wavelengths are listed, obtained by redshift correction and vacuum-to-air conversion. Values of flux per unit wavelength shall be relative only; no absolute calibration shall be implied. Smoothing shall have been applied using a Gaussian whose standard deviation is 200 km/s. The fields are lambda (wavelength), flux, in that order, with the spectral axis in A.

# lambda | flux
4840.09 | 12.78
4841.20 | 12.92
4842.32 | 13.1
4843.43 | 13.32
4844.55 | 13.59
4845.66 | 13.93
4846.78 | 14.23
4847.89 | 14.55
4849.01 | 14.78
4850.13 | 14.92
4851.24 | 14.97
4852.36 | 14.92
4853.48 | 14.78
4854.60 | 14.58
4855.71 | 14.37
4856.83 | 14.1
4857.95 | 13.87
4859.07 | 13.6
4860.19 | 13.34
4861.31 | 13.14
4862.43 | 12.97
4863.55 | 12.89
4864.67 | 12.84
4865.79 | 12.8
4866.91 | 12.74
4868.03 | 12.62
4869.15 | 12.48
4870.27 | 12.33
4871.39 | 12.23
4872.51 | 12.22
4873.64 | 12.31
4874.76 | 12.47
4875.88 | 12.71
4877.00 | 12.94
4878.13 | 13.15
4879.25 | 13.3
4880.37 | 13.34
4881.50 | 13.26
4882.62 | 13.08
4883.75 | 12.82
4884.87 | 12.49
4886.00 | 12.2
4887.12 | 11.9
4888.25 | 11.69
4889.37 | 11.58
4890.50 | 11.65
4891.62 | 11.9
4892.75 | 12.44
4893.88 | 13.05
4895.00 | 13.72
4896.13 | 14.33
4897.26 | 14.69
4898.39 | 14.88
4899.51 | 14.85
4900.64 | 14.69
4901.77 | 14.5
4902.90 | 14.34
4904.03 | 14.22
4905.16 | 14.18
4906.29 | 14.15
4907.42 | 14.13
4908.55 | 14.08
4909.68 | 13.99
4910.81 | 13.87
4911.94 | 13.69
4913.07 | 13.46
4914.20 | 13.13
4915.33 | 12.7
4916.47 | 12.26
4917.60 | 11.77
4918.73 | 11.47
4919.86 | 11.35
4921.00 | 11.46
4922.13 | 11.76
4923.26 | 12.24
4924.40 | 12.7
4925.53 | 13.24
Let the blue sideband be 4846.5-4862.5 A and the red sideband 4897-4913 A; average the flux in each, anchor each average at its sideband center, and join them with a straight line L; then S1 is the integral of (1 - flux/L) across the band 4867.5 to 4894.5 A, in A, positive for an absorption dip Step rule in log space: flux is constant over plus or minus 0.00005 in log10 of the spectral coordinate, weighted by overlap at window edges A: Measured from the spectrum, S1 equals 3.3 A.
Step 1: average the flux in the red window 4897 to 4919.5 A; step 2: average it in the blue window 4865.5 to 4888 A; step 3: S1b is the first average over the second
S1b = 1.08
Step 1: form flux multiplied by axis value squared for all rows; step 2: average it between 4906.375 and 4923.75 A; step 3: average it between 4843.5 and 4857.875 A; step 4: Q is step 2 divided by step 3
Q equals 0.91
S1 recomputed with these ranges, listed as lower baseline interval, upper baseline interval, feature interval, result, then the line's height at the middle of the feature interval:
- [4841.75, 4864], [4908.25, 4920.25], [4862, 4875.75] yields 1.1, 13.7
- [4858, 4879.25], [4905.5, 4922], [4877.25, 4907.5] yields -1.1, 12.9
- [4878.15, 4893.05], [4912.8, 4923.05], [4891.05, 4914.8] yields -3.2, 12.3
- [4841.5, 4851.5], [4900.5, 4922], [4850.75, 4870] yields 0.5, 13.9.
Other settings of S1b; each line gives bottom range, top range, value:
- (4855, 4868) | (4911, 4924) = 0.93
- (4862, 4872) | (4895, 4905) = 1.14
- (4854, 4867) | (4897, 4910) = 1.07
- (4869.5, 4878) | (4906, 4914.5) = 1.11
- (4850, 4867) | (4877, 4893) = 0.91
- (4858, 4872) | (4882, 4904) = 1.03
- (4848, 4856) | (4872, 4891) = 0.85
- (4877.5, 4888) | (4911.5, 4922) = 0.96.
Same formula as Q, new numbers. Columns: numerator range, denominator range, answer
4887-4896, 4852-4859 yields 0.87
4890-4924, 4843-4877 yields 1.01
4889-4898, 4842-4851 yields 0.94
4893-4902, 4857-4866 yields 1.09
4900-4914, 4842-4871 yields 1.05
